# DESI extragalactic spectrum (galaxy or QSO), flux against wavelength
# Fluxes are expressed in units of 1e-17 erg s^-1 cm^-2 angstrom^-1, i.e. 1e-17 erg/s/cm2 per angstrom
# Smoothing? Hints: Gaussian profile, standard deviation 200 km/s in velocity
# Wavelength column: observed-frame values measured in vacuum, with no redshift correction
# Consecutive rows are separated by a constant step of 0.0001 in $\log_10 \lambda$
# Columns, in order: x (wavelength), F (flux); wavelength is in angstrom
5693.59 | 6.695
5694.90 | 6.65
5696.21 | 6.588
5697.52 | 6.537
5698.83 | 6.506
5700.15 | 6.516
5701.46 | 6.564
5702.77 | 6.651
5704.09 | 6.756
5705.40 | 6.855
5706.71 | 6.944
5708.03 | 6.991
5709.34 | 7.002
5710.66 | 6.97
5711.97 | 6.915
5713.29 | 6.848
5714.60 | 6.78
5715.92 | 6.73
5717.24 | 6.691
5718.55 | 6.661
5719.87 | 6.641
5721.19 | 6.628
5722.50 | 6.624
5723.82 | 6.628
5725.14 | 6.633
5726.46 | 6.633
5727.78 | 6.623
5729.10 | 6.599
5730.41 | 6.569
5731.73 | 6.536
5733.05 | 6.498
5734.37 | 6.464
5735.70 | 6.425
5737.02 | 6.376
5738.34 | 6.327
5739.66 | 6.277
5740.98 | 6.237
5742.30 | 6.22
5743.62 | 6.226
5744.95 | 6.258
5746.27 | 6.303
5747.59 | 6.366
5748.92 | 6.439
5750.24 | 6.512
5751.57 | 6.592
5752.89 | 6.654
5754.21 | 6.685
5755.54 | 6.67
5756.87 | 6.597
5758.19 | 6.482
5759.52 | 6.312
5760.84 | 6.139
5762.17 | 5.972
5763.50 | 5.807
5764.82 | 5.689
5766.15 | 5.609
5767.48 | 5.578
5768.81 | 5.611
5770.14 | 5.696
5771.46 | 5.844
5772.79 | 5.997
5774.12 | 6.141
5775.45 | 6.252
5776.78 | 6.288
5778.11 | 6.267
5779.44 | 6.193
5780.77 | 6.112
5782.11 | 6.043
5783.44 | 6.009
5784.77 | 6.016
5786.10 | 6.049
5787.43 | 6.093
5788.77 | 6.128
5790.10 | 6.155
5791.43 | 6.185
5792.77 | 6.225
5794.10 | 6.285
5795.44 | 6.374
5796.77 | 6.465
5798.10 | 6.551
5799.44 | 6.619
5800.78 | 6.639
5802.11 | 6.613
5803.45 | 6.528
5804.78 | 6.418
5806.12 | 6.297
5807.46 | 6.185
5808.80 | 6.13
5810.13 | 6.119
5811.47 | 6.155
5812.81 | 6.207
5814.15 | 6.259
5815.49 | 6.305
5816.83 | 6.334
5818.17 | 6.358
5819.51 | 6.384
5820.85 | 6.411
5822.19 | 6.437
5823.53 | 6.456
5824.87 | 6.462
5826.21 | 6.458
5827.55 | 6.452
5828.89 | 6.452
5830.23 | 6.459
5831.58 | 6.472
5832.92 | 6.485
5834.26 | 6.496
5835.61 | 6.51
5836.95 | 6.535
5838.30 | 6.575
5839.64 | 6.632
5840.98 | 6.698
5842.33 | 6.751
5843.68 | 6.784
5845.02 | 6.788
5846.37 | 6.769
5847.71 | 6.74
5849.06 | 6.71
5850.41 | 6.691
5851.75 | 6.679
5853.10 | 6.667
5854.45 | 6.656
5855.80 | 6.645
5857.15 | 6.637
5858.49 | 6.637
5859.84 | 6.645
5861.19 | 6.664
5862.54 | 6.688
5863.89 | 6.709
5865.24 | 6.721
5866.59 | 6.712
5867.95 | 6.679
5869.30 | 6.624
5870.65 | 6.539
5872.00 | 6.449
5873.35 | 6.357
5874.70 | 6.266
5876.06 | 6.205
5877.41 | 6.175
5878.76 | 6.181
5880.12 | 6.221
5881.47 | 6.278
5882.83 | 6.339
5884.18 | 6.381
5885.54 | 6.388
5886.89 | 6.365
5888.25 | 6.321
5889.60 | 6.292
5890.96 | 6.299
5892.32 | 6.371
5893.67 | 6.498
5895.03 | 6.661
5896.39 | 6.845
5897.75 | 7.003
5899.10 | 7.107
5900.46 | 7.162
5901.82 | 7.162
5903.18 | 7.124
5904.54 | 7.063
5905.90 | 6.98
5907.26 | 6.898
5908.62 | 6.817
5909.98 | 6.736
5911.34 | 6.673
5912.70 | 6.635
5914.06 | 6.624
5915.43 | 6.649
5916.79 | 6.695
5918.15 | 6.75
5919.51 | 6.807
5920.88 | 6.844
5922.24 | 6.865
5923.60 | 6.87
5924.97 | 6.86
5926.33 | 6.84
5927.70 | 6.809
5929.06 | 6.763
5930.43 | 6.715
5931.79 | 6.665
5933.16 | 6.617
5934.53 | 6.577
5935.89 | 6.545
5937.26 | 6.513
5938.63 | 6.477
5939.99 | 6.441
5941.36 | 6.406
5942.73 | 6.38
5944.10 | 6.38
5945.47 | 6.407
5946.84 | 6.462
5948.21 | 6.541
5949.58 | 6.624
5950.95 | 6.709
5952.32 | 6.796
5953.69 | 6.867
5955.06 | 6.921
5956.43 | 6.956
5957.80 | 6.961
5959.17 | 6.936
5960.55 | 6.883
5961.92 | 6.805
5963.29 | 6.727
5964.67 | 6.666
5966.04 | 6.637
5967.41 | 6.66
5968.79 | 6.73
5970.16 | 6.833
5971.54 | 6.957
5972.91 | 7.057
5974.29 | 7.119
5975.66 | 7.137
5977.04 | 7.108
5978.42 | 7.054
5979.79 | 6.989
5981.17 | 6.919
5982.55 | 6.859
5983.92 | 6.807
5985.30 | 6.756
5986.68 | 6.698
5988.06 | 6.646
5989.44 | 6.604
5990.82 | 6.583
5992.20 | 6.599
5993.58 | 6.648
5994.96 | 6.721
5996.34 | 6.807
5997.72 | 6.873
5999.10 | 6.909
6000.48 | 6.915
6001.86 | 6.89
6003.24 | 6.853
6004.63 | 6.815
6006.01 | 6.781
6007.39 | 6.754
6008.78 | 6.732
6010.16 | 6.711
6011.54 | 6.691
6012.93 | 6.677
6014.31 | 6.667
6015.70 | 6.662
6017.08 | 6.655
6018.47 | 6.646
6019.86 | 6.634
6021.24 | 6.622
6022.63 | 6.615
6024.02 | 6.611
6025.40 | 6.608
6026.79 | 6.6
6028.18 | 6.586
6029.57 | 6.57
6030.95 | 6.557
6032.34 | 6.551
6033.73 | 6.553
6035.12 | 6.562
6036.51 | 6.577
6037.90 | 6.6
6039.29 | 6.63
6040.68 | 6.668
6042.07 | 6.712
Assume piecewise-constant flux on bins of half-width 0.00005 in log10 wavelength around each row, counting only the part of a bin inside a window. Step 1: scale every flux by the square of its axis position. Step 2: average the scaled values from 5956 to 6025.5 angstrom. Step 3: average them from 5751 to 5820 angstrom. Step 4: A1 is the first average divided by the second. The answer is 1.2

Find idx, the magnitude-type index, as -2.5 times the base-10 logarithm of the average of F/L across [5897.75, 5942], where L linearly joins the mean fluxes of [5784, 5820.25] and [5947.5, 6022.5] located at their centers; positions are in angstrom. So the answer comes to -0.03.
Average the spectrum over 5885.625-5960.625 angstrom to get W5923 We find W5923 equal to 6.71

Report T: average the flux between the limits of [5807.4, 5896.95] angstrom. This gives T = 6.49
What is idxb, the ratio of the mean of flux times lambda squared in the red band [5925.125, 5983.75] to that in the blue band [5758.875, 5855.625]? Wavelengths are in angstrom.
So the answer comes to 1.12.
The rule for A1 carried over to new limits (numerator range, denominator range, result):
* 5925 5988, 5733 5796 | 1.16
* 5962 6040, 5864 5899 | 1.09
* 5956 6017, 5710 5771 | 1.16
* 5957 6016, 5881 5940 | 1.04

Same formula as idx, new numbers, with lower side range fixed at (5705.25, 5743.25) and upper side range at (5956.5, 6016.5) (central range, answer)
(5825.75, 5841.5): 0.030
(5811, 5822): 0.064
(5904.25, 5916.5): -0.003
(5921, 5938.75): 0.009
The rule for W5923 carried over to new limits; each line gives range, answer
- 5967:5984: 6.95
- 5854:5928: 6.64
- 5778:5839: 6.33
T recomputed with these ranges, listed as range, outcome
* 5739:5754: 6.38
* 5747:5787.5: 6.15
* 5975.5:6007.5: 6.82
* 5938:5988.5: 6.77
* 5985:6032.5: 6.69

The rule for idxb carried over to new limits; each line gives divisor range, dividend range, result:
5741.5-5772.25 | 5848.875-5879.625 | 1.10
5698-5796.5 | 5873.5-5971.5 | 1.11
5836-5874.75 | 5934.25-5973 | 1.04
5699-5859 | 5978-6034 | 1.13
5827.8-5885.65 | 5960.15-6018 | 1.09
